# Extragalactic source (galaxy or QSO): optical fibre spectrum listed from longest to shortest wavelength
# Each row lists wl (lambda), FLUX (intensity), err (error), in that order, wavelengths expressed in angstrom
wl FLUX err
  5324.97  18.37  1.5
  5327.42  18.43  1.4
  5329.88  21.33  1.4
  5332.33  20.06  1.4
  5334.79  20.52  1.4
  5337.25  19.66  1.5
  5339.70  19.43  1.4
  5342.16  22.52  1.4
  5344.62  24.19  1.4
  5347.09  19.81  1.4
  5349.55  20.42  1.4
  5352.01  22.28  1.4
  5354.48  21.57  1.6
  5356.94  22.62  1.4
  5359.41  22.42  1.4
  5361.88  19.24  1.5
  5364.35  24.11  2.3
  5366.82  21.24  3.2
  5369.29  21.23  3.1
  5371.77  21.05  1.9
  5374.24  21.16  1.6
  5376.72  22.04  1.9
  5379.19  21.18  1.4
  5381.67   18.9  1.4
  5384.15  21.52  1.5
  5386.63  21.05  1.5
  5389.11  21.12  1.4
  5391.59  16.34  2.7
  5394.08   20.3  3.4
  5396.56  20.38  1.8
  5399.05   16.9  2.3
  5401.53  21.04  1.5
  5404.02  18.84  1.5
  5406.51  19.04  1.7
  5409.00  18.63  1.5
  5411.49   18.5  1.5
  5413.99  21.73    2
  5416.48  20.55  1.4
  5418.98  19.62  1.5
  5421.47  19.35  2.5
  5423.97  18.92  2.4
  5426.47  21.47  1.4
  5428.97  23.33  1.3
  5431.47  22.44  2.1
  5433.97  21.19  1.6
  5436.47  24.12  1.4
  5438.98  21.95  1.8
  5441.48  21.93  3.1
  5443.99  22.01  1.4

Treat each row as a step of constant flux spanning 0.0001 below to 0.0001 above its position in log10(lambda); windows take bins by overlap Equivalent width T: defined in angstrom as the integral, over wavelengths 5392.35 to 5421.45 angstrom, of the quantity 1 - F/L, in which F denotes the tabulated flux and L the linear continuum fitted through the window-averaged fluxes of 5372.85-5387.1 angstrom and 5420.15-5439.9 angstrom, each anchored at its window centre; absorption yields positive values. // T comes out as 2.4 angstrom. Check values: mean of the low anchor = 21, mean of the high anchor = 21.6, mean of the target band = 19.5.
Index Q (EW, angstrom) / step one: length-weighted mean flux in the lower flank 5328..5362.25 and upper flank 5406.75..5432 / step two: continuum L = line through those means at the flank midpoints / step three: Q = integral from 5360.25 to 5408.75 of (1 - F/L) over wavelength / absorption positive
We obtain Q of 0.9 angstrom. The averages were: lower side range 21.1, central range 20.3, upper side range 20.3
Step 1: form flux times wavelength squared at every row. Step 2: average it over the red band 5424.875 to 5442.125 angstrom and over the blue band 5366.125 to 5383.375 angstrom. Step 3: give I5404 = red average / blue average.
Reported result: 1.09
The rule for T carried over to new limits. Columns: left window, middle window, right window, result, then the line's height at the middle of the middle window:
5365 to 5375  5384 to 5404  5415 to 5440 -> 1.54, 21.3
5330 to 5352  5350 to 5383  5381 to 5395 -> -1.72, 20.4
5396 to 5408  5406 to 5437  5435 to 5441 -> 0.76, 21.2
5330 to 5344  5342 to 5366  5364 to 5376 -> -0.83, 21.1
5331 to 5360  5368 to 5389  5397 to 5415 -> -0.89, 20.2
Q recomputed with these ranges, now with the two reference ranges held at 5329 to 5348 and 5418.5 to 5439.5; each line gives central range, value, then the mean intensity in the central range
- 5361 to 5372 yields -0.2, 21.5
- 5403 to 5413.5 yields 1.2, 19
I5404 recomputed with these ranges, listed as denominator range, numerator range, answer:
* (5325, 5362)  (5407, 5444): 1.03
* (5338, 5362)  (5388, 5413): 0.91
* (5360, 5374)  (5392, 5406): 0.91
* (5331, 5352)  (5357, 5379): 1.04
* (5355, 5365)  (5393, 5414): 0.90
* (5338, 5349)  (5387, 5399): 0.92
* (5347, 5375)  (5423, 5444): 1.05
